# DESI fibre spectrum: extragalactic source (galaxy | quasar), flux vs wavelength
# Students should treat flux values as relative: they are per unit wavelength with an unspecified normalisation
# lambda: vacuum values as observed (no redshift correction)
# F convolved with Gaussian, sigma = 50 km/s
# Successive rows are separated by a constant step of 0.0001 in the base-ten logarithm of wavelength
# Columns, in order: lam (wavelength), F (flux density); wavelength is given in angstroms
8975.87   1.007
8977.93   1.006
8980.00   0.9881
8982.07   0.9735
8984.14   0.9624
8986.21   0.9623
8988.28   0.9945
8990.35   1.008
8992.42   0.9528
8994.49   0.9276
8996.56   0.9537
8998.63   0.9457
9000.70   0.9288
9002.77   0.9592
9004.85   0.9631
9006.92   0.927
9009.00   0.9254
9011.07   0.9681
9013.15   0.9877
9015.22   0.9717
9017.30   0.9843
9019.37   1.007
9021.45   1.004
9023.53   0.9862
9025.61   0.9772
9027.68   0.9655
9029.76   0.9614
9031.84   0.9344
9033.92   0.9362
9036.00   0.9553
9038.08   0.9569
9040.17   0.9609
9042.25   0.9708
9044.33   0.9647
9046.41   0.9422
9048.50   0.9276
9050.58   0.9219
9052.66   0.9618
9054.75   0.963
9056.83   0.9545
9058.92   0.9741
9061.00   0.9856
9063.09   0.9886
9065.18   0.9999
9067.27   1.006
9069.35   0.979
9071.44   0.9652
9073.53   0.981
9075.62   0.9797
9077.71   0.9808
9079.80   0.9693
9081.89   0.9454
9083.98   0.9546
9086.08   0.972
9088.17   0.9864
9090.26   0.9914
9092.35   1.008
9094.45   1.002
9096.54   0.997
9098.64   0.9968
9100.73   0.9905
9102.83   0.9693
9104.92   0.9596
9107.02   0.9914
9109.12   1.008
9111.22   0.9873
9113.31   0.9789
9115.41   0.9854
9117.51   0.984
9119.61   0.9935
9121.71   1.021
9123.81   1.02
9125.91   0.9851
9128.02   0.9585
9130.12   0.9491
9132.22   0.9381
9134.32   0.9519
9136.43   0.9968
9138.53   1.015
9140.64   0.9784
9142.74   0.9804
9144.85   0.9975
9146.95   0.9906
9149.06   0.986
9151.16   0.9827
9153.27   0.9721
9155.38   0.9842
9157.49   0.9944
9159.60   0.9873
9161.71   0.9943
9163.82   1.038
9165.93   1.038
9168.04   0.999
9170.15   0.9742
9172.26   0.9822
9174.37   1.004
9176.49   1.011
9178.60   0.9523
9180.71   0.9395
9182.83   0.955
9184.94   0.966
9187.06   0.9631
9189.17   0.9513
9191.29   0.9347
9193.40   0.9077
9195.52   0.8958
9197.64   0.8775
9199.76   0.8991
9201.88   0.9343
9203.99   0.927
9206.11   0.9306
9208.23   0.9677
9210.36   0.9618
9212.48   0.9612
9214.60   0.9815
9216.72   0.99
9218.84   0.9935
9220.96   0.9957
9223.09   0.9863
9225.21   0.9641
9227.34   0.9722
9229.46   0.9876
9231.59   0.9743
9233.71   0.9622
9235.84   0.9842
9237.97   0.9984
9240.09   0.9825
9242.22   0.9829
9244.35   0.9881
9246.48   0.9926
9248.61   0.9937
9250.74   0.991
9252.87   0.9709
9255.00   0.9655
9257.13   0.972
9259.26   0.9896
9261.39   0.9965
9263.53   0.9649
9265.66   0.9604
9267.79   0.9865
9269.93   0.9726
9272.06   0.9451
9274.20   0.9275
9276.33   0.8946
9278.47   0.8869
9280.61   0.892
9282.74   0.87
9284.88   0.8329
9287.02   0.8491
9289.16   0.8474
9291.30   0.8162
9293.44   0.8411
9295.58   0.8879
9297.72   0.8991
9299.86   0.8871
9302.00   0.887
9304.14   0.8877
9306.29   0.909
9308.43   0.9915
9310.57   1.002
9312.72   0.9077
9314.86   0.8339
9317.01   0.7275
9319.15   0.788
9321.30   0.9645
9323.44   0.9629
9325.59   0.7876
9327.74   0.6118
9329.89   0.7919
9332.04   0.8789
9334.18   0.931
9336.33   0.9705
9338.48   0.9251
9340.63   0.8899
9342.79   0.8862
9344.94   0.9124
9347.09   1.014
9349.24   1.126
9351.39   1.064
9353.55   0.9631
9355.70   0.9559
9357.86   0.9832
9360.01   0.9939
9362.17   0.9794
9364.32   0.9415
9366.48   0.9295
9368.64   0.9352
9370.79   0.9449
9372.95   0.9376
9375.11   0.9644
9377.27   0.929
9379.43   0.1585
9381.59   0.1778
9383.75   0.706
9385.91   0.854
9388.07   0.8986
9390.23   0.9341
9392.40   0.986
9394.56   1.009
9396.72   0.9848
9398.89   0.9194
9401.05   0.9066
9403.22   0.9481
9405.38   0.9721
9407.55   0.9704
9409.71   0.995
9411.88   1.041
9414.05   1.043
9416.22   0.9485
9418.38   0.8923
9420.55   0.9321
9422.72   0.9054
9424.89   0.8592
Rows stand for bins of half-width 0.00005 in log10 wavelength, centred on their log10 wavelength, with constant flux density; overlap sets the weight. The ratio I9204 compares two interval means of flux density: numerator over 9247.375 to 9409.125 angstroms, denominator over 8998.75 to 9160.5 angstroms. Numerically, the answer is 0.9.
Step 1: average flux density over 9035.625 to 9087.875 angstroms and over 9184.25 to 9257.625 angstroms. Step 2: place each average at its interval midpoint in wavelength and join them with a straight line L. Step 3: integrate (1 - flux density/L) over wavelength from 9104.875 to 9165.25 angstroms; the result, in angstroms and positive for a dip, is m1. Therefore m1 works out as -1.39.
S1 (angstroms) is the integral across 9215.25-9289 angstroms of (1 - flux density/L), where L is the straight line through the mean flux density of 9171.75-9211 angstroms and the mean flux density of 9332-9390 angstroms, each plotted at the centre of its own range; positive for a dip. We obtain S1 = -2.79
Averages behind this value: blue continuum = 0.944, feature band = 0.958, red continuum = 0.884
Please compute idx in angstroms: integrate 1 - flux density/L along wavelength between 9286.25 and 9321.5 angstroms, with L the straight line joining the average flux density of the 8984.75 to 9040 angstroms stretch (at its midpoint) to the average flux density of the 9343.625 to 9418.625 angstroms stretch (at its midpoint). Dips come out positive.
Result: 1.8 angstroms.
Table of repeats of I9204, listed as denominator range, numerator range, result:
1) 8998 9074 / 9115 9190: 1.02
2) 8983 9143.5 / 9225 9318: 0.96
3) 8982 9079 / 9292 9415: 0.93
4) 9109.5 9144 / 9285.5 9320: 0.89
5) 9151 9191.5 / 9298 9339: 0.89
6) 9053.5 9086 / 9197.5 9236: 0.99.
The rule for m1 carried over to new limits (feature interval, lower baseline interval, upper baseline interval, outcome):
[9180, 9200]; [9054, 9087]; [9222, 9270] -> 1.0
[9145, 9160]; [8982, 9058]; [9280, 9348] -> -1.0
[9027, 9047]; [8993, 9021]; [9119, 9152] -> 0.2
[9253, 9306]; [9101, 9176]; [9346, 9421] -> 1.8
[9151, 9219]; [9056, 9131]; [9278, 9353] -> -1.4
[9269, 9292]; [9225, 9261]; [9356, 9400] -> 1.5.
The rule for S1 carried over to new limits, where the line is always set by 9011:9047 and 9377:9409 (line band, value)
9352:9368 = -2.5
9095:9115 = -1.0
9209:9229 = -1.9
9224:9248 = -2.6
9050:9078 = -0.6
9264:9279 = -1.2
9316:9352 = -2.0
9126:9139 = -0.6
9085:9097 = -0.6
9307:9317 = -0.6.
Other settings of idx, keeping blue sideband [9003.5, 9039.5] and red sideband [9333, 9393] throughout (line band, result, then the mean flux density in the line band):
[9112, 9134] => -0.89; 0.981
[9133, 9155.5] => -1.13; 0.985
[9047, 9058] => 0.14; 0.946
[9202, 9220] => -0.79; 0.963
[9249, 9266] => -1.23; 0.978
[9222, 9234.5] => -0.77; 0.975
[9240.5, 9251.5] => -0.90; 0.989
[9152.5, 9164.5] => -0.77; 0.994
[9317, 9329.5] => 1.17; 0.813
